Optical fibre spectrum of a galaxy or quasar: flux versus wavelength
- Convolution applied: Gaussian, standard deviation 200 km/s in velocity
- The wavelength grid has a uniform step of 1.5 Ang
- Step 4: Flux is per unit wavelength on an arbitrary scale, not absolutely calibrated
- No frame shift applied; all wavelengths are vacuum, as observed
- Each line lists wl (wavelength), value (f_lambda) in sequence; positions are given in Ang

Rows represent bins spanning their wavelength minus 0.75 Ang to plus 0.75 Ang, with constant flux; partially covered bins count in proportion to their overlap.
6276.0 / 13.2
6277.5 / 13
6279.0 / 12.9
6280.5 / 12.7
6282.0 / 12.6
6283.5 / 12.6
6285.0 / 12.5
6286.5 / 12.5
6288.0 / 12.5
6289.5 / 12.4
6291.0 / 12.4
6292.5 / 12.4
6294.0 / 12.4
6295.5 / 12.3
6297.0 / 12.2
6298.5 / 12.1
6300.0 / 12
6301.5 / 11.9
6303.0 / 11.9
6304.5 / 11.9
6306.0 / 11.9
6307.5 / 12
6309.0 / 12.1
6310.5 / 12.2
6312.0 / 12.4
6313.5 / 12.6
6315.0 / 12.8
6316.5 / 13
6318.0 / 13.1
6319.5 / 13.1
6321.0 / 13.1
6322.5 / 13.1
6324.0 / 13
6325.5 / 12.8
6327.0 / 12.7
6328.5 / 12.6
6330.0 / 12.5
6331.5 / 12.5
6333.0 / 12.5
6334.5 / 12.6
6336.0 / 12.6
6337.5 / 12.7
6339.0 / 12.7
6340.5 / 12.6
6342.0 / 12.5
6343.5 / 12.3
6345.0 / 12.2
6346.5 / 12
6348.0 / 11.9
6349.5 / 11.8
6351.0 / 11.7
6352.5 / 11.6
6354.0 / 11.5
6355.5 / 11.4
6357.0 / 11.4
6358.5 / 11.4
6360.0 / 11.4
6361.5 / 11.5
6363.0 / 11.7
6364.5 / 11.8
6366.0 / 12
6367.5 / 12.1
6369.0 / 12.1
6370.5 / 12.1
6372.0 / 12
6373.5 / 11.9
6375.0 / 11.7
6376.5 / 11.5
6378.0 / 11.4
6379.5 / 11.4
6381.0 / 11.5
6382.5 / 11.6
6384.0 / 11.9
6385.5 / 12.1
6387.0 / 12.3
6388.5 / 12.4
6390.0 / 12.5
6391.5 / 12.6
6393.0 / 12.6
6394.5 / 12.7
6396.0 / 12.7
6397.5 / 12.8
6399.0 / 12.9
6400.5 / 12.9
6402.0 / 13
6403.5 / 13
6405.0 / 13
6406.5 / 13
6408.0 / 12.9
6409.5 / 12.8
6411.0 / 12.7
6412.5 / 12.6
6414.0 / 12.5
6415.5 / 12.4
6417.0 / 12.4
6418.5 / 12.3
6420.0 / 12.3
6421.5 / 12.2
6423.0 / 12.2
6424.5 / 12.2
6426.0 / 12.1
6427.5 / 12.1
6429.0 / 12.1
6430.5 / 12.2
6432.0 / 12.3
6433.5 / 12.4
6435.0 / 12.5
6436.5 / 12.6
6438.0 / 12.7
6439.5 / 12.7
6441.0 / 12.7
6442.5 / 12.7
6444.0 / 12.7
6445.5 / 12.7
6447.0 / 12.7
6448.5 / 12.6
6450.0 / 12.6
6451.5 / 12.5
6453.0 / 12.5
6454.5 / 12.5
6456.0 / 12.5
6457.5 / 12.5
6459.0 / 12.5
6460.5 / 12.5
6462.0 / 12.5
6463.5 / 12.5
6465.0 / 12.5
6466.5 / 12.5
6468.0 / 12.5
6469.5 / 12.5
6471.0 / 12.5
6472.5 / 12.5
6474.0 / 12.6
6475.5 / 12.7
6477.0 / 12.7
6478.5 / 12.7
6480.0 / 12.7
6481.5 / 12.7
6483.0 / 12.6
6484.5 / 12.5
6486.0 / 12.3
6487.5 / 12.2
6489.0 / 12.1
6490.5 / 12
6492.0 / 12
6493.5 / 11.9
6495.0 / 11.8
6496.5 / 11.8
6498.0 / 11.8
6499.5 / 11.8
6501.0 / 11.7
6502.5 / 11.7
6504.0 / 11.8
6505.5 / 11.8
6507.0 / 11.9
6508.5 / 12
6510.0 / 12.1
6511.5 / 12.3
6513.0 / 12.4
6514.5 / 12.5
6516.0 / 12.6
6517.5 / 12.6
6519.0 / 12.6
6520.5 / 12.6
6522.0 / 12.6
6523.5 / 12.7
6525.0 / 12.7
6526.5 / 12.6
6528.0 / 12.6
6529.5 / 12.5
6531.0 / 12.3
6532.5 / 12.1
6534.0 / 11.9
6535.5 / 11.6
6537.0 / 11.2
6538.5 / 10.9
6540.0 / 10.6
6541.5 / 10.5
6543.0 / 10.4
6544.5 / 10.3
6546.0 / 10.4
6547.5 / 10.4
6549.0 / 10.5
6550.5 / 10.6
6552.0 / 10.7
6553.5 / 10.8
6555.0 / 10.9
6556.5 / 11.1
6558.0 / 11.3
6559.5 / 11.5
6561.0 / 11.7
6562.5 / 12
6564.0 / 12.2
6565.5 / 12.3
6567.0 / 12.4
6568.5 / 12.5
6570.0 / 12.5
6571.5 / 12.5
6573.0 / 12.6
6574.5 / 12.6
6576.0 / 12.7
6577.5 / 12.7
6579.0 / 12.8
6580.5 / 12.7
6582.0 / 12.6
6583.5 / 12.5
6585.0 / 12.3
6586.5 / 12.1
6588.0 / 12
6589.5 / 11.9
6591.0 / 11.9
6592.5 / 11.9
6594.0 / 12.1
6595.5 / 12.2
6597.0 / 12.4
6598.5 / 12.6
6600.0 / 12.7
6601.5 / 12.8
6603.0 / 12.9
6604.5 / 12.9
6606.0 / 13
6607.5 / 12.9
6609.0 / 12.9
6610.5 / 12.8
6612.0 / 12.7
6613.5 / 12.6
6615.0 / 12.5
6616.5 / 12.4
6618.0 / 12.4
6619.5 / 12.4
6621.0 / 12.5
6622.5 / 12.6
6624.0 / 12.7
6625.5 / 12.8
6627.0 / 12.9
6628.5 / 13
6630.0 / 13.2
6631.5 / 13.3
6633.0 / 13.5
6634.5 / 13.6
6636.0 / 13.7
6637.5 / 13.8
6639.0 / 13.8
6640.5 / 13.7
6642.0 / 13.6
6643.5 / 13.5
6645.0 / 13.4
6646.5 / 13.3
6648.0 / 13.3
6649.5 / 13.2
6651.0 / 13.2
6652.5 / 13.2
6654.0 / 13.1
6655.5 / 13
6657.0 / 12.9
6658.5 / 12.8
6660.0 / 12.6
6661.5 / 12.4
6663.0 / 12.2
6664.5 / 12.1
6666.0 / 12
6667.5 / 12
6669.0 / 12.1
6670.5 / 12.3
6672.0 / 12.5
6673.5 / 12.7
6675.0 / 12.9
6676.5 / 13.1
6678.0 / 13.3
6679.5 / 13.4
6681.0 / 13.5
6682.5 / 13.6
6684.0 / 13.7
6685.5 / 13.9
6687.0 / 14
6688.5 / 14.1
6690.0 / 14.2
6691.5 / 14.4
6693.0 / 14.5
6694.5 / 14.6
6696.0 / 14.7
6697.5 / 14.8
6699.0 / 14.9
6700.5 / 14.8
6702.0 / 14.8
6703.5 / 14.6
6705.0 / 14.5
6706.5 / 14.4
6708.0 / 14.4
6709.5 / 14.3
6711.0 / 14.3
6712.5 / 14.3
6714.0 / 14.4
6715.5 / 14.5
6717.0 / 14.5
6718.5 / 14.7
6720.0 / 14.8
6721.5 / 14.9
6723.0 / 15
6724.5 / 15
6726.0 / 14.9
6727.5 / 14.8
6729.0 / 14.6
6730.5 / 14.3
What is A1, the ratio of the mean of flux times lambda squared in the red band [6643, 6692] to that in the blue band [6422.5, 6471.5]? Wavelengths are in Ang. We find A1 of 1.12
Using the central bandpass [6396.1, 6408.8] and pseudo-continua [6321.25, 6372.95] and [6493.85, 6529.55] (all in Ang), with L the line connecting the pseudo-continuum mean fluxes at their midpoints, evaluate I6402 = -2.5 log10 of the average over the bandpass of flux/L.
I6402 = -0.06 mag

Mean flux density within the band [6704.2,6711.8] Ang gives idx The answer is 14.4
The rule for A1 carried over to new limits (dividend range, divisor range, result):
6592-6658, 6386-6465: 1.10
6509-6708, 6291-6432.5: 1.11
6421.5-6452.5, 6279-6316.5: 1.06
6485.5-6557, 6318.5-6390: 1.02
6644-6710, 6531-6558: 1.29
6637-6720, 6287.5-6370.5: 1.24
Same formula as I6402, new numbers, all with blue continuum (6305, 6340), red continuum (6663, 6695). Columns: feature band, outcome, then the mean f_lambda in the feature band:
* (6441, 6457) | 0.02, 12.6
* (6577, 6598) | 0.07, 12.3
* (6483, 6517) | 0.08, 12.1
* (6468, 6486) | 0.03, 12.6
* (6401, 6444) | 0.02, 12.5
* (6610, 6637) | 0.02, 12.9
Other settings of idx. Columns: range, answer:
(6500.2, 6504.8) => 11.7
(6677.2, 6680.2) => 13.3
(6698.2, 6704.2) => 14.8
